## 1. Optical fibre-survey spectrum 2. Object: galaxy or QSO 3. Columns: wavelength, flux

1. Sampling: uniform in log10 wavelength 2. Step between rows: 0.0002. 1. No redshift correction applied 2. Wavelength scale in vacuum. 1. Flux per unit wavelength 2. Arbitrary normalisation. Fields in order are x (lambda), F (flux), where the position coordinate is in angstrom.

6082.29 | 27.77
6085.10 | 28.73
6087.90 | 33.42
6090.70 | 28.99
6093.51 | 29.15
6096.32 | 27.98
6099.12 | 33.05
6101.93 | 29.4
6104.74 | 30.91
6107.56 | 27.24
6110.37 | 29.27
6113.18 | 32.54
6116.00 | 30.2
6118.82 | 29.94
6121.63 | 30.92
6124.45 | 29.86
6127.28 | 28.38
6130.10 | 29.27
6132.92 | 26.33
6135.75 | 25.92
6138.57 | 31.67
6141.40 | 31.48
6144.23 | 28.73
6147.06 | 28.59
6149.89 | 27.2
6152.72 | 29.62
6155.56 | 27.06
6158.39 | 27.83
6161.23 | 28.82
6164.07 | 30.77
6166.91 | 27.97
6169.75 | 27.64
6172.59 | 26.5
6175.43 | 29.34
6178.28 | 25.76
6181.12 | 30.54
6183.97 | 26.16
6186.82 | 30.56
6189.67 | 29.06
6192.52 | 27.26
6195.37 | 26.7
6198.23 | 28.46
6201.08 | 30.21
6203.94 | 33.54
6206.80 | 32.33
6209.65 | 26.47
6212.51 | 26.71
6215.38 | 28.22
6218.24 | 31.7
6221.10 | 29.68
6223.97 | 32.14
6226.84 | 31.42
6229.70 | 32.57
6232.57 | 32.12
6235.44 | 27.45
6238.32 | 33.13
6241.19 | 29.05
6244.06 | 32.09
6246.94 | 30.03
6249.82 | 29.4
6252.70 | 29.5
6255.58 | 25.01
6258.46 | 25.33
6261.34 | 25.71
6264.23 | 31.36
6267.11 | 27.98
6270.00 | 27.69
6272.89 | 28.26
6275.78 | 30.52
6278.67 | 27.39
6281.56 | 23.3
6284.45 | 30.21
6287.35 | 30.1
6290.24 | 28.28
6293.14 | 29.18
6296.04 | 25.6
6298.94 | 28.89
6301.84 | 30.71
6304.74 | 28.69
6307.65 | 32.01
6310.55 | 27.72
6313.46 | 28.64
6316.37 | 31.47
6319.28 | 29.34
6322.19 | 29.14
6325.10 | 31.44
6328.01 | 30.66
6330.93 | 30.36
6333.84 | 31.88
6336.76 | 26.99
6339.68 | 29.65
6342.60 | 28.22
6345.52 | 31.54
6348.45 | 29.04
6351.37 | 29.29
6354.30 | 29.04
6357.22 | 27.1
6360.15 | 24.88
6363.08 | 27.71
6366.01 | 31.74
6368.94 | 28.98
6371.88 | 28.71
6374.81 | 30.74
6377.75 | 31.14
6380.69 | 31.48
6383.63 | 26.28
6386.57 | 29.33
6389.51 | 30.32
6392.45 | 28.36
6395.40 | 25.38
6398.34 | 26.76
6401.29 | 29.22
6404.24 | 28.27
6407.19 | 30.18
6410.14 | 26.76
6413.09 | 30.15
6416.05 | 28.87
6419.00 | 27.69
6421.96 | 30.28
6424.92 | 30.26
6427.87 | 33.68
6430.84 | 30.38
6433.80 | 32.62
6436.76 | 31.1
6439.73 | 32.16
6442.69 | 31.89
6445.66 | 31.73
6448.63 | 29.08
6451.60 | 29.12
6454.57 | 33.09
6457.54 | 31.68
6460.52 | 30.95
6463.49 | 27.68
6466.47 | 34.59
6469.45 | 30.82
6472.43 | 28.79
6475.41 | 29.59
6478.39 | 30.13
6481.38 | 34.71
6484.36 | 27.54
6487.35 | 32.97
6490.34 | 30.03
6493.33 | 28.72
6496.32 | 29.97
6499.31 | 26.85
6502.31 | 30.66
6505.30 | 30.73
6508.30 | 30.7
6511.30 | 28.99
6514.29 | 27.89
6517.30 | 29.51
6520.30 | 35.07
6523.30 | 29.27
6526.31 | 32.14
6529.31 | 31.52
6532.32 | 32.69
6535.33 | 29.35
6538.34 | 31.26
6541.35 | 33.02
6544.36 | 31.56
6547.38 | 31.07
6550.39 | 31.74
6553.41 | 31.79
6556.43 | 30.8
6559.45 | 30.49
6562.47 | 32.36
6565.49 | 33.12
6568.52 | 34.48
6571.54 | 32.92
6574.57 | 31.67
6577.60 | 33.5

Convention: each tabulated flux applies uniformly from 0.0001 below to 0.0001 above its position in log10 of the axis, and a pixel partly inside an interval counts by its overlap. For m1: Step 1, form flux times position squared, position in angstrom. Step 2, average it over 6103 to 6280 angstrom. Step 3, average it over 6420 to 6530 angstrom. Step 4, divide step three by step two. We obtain 1.15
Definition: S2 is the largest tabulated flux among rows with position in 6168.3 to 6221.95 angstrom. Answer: 33.54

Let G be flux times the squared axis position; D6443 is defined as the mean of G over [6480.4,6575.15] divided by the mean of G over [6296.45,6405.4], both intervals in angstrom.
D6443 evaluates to 1.1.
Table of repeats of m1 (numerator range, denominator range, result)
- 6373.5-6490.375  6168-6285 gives 1.11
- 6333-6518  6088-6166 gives 1.12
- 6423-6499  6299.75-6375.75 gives 1.09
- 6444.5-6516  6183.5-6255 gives 1.10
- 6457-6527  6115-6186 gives 1.18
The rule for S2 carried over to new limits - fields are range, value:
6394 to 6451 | 33.68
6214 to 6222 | 31.7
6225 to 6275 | 33.13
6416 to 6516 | 34.71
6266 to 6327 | 32.01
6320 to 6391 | 31.88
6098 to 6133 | 33.05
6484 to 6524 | 35.07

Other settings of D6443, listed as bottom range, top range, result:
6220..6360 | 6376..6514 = 1.08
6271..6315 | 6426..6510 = 1.14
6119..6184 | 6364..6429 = 1.11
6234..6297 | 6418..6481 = 1.15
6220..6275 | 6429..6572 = 1.14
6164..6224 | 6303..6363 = 1.06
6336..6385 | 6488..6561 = 1.11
